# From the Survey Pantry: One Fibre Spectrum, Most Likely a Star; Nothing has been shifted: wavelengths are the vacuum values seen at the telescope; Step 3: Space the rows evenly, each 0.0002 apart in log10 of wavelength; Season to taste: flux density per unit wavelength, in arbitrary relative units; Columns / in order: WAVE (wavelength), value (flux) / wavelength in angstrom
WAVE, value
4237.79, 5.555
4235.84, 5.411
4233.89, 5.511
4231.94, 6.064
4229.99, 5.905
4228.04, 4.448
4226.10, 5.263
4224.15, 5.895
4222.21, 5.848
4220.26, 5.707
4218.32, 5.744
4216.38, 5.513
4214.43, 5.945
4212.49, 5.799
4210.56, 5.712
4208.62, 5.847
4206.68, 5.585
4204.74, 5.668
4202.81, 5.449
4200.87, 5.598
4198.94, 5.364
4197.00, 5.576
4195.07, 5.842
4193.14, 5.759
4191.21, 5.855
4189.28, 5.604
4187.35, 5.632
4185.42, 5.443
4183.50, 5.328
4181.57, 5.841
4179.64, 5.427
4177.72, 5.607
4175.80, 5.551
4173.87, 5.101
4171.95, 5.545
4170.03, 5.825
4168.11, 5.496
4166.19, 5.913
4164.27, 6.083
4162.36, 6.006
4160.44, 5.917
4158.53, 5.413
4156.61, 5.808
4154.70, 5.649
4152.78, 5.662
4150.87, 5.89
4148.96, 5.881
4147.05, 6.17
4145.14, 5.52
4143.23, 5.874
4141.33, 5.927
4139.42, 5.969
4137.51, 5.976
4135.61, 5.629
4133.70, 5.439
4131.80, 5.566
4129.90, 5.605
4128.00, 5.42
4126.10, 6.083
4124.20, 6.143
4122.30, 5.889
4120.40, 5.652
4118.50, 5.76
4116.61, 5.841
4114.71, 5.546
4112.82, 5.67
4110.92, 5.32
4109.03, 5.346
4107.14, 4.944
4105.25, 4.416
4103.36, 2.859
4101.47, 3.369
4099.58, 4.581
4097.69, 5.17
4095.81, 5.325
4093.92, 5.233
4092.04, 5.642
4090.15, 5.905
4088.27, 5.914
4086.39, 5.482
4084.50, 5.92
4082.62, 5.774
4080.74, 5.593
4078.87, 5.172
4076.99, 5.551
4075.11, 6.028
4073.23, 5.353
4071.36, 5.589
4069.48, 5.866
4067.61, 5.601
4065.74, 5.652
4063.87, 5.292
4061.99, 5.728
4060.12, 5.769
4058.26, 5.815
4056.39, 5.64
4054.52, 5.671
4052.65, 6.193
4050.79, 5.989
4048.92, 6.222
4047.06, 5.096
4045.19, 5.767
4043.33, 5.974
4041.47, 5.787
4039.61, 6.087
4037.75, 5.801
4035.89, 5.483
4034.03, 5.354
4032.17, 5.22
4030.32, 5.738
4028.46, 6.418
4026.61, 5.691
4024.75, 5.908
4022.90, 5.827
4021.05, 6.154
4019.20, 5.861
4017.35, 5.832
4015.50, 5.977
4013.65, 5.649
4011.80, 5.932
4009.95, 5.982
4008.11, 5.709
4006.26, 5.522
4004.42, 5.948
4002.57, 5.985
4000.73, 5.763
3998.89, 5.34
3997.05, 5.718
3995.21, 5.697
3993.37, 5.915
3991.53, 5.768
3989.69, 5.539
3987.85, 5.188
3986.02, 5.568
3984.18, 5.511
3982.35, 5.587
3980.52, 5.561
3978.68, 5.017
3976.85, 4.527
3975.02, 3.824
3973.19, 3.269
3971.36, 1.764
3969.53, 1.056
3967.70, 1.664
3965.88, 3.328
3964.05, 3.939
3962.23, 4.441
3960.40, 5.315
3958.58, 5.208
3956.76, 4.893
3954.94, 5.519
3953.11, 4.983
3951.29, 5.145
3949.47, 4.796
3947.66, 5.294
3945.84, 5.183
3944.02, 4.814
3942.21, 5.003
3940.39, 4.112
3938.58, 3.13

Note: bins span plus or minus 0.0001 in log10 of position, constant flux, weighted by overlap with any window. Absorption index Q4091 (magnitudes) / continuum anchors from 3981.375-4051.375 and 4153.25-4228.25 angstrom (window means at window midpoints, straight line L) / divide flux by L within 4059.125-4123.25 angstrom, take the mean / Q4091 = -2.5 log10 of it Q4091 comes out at 0.06 mag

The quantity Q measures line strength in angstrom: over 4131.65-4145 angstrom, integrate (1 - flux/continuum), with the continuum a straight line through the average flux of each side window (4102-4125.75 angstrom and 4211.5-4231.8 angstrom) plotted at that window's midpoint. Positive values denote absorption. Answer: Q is -1.0 angstrom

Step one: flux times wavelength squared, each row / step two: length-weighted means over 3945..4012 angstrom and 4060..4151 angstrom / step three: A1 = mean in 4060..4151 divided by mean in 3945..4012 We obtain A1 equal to 1.20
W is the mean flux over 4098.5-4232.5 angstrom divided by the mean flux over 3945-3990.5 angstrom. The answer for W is 1.2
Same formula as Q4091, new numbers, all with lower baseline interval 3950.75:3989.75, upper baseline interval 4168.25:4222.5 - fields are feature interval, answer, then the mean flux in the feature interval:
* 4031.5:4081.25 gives -0.172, 5.68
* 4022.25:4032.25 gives -0.240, 5.85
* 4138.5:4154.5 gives -0.096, 5.85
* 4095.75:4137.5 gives -0.016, 5.27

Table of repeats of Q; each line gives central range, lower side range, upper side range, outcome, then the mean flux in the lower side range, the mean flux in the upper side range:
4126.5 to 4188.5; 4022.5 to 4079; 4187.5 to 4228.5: -0.3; 5.72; 5.63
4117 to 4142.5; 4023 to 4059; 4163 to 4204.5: -0.4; 5.78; 5.62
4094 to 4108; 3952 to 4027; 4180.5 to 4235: 2.4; 5.07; 5.63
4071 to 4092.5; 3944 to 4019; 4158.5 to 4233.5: -1.5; 4.98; 5.65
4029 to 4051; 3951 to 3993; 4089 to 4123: -4.1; 4.47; 5.14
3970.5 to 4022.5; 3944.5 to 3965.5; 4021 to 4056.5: 0.0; 4.93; 5.8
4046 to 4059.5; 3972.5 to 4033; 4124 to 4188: -0.5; 5.56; 5.71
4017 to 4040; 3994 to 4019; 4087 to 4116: -0.8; 5.78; 5.03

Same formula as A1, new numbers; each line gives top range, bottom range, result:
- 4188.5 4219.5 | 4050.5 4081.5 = 1.07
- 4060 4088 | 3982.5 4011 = 1.03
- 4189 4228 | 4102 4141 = 1.08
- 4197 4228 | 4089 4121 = 1.16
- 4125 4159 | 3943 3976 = 1.52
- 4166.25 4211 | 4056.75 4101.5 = 1.07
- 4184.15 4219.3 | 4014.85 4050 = 1.06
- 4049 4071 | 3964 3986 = 1.57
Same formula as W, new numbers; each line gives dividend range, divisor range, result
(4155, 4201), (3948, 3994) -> 1.25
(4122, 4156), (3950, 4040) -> 1.12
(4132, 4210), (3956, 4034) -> 1.11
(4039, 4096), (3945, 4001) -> 1.21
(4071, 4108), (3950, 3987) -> 1.20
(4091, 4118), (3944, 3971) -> 1.15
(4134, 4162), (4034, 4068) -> 1.01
